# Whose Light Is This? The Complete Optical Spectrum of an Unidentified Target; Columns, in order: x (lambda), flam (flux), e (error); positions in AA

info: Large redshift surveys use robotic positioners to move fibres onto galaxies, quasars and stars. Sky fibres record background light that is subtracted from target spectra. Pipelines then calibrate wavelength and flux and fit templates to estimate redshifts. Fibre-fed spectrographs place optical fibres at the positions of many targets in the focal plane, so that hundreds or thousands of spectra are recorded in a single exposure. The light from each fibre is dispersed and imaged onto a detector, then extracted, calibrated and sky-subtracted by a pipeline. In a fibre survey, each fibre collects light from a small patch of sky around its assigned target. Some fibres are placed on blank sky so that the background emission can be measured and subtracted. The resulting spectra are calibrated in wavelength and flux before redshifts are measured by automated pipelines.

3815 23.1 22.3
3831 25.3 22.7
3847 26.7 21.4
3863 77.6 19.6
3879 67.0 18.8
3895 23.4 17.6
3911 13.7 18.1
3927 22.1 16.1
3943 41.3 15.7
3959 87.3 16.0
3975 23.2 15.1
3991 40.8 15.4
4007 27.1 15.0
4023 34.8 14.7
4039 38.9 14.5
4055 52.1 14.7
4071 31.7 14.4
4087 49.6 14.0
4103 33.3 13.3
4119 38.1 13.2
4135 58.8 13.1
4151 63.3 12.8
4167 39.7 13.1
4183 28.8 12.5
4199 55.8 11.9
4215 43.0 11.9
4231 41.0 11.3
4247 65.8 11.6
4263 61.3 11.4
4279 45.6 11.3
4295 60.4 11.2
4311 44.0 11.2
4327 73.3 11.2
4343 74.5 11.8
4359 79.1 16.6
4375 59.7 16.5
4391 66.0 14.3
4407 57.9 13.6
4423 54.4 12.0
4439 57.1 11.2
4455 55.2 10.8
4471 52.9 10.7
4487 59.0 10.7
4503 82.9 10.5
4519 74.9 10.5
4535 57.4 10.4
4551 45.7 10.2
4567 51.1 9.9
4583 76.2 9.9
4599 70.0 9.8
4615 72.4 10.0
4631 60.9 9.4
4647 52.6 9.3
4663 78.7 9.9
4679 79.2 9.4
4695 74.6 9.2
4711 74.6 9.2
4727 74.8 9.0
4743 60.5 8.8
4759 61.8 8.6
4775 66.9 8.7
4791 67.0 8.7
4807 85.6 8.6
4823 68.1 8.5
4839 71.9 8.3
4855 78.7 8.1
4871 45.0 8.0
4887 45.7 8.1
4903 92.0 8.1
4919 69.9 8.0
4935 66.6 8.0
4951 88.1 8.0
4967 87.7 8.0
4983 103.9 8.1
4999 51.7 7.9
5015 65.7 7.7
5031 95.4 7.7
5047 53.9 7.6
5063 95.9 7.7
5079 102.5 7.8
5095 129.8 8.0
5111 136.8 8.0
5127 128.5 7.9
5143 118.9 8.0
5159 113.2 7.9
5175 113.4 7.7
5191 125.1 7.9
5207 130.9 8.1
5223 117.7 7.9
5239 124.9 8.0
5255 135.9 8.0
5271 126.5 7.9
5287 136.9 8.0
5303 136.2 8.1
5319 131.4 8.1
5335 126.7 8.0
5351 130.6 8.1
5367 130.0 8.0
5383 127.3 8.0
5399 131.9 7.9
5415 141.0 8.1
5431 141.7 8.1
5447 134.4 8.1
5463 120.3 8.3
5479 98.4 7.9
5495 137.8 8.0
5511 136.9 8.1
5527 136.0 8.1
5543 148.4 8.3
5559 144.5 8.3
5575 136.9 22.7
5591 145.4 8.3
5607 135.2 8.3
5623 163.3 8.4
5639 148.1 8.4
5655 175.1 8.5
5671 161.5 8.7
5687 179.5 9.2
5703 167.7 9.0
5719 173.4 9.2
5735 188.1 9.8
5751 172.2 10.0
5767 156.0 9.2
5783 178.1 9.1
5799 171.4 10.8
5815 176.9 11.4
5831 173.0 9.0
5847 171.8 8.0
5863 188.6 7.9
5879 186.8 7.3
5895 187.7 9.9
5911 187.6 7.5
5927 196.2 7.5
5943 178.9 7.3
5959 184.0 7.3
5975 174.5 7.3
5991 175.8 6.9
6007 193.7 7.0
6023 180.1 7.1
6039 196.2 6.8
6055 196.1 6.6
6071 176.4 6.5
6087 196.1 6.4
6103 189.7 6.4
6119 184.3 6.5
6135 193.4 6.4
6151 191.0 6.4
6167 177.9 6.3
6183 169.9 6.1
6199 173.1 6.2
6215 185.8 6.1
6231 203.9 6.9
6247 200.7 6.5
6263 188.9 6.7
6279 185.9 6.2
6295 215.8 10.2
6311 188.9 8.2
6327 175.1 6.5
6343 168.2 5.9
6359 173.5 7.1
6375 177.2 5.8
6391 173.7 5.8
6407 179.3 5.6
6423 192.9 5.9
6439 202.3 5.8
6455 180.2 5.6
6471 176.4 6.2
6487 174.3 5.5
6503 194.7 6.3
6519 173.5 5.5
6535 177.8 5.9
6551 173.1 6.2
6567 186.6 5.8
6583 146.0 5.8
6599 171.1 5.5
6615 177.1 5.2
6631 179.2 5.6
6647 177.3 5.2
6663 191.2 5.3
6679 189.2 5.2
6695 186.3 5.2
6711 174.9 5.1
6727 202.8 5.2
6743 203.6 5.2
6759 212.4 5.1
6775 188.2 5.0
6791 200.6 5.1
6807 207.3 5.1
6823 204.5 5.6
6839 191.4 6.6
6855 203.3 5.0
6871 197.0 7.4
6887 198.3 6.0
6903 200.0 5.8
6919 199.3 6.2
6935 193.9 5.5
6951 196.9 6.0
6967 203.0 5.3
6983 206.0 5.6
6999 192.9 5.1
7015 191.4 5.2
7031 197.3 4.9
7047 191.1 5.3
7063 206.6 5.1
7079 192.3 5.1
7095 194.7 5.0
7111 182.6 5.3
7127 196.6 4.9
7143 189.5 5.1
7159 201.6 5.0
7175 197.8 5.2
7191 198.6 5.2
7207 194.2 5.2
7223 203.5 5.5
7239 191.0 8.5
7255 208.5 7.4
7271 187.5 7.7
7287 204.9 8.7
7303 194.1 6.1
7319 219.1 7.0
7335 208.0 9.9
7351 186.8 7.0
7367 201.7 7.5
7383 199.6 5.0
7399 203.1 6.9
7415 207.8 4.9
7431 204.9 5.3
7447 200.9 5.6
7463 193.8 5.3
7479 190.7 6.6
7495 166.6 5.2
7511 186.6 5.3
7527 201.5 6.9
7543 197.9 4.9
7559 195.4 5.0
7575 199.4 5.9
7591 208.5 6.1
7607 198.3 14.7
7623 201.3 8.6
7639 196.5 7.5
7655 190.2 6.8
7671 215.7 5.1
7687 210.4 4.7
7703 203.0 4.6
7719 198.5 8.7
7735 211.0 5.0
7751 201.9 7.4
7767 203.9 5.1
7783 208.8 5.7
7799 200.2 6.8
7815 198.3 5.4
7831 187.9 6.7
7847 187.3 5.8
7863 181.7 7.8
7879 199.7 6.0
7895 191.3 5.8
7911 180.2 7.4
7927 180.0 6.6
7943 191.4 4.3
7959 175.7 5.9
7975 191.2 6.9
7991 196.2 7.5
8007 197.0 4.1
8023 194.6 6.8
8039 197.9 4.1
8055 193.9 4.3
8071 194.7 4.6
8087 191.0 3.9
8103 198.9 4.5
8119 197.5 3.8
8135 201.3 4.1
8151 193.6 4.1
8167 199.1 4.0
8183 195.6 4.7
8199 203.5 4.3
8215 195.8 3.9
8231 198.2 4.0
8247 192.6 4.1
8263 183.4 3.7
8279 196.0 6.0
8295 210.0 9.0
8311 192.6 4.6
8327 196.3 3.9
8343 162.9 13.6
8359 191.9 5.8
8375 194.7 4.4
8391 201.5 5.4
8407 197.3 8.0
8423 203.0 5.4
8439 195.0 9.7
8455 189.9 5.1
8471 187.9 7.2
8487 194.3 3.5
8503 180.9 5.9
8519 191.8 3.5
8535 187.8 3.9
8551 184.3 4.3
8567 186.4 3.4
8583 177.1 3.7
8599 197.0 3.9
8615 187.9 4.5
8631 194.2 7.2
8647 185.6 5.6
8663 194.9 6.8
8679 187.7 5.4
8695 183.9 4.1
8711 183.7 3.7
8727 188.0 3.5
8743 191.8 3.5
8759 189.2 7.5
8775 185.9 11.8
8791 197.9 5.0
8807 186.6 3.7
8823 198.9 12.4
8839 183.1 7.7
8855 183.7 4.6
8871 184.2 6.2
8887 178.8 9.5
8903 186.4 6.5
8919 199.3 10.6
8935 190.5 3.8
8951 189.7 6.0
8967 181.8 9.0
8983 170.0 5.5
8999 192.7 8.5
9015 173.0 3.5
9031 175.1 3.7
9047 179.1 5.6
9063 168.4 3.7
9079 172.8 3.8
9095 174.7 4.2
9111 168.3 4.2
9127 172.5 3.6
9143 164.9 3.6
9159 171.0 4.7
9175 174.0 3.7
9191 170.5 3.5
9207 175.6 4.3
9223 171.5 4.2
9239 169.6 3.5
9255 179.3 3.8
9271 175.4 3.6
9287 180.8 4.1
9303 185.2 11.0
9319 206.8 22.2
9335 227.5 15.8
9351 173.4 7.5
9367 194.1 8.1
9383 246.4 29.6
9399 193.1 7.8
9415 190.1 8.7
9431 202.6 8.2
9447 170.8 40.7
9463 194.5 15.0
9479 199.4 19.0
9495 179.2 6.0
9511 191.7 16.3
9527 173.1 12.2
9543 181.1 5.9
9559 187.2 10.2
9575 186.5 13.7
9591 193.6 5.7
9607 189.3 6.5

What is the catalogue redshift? 0.27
